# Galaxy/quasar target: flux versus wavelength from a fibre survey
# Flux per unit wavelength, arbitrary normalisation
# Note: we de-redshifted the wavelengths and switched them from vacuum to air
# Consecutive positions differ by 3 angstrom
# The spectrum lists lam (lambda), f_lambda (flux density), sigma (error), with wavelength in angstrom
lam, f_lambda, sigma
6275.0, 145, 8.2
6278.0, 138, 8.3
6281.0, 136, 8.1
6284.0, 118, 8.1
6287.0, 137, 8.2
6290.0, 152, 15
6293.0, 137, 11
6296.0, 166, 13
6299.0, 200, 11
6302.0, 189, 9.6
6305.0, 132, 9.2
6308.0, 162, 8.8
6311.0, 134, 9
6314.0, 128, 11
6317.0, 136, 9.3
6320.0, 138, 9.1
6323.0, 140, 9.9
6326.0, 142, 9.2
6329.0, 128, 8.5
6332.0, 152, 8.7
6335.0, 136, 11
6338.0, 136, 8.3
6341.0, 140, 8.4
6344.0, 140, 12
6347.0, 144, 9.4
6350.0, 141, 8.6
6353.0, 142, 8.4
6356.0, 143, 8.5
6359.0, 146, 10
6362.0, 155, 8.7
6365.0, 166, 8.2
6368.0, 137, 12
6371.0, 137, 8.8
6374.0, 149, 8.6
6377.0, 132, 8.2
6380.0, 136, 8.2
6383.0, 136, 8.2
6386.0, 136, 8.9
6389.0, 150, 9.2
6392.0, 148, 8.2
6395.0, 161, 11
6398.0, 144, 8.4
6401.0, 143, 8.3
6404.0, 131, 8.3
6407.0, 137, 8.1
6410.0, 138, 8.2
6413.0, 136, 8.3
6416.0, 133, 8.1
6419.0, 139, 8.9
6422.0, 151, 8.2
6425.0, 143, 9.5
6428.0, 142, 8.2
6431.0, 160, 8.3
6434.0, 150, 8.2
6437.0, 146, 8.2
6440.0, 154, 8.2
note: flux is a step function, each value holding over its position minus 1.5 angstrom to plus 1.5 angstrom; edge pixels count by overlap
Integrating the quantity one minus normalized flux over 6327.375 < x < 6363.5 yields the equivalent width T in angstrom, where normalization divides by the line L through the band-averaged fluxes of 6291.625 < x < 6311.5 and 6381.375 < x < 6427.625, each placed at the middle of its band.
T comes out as 2.61 angstrom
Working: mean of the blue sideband 161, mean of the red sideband 142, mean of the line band 142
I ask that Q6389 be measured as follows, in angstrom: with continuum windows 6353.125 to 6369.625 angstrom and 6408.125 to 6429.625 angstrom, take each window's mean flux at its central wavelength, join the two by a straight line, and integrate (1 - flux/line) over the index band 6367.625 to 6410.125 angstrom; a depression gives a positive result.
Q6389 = 1.0 angstrom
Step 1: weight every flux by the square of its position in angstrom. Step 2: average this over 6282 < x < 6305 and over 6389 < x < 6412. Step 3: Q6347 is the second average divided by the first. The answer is 0.96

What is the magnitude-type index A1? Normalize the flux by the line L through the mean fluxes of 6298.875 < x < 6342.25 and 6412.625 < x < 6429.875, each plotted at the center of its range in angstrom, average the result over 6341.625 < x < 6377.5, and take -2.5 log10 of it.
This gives -0.009 mag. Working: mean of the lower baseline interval 145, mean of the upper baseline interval 141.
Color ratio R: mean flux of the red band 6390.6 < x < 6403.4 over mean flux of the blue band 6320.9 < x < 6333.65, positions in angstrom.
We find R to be 1.1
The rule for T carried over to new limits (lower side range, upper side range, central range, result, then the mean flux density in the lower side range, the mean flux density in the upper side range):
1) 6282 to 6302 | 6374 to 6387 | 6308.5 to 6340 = 2.10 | 154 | 137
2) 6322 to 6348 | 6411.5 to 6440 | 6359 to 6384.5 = -0.33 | 140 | 145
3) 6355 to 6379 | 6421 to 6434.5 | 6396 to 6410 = 0.77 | 145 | 149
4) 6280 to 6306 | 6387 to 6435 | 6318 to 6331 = 1.10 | 153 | 144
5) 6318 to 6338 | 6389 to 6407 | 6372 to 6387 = 0.59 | 139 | 145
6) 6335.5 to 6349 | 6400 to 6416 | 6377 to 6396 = -0.77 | 140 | 136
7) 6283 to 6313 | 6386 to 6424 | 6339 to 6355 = 0.73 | 153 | 142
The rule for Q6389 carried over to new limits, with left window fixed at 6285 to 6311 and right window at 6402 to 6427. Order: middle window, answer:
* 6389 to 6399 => -0.65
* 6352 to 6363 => 0.10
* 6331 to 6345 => 0.96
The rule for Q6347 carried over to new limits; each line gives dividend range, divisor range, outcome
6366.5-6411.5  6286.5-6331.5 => 0.97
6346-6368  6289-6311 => 0.93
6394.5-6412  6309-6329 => 1.06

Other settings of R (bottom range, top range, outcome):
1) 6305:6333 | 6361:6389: 1.02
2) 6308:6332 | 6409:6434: 1.04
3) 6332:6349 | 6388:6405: 1.04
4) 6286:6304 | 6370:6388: 0.84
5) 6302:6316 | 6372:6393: 0.98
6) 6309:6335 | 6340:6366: 1.06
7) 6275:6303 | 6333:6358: 0.93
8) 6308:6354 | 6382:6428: 1.02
